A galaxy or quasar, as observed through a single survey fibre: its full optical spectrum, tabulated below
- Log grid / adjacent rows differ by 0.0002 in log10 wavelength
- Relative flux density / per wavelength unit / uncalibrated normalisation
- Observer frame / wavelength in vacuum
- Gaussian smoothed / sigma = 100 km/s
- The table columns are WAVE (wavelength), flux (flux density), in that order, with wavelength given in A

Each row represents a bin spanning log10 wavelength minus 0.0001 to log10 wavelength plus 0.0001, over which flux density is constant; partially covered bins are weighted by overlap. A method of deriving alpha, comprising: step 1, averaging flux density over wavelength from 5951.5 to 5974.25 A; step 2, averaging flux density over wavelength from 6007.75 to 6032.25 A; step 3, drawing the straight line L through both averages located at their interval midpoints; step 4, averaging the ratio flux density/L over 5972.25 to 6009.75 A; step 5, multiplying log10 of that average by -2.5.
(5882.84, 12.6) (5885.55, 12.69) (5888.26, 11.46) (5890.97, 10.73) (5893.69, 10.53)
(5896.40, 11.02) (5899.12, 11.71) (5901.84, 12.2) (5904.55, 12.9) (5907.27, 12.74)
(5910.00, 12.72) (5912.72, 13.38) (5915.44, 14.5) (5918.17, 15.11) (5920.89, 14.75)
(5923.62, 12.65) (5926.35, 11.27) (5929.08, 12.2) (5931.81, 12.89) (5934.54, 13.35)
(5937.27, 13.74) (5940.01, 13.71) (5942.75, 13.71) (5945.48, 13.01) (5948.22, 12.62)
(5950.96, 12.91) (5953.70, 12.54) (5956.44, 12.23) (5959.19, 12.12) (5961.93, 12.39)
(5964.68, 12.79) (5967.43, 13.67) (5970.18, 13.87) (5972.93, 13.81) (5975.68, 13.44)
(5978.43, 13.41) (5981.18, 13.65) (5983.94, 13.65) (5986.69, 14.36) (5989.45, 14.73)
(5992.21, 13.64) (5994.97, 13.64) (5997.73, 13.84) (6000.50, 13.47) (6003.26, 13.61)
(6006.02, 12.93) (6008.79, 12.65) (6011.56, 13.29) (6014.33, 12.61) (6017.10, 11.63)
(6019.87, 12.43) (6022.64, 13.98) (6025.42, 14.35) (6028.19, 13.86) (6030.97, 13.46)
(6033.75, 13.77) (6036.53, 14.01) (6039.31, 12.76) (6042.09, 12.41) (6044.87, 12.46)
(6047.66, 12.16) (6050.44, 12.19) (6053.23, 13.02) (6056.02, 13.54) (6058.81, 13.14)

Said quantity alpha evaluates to -0.05 mag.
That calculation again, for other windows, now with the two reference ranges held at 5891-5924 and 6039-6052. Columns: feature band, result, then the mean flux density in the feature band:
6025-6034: -0.12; 13.8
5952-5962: 0.03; 12.3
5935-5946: -0.07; 13.6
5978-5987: -0.10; 13.7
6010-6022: -0.01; 12.6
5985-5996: -0.13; 14.1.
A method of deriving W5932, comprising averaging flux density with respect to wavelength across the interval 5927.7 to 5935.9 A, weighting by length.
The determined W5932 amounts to 12.8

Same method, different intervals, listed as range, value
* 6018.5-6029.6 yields 13.7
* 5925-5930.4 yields 11.7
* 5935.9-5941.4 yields 13.7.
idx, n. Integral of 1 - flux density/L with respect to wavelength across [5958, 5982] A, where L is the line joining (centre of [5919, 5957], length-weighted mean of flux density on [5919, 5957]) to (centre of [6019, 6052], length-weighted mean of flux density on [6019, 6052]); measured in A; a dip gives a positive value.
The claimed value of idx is -0.3 A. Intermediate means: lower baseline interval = 13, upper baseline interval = 13.2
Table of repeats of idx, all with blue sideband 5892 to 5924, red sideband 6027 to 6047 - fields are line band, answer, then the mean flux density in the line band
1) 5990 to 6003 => -0.6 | 13.7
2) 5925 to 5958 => 0.2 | 12.8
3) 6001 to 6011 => 0.0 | 13.1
